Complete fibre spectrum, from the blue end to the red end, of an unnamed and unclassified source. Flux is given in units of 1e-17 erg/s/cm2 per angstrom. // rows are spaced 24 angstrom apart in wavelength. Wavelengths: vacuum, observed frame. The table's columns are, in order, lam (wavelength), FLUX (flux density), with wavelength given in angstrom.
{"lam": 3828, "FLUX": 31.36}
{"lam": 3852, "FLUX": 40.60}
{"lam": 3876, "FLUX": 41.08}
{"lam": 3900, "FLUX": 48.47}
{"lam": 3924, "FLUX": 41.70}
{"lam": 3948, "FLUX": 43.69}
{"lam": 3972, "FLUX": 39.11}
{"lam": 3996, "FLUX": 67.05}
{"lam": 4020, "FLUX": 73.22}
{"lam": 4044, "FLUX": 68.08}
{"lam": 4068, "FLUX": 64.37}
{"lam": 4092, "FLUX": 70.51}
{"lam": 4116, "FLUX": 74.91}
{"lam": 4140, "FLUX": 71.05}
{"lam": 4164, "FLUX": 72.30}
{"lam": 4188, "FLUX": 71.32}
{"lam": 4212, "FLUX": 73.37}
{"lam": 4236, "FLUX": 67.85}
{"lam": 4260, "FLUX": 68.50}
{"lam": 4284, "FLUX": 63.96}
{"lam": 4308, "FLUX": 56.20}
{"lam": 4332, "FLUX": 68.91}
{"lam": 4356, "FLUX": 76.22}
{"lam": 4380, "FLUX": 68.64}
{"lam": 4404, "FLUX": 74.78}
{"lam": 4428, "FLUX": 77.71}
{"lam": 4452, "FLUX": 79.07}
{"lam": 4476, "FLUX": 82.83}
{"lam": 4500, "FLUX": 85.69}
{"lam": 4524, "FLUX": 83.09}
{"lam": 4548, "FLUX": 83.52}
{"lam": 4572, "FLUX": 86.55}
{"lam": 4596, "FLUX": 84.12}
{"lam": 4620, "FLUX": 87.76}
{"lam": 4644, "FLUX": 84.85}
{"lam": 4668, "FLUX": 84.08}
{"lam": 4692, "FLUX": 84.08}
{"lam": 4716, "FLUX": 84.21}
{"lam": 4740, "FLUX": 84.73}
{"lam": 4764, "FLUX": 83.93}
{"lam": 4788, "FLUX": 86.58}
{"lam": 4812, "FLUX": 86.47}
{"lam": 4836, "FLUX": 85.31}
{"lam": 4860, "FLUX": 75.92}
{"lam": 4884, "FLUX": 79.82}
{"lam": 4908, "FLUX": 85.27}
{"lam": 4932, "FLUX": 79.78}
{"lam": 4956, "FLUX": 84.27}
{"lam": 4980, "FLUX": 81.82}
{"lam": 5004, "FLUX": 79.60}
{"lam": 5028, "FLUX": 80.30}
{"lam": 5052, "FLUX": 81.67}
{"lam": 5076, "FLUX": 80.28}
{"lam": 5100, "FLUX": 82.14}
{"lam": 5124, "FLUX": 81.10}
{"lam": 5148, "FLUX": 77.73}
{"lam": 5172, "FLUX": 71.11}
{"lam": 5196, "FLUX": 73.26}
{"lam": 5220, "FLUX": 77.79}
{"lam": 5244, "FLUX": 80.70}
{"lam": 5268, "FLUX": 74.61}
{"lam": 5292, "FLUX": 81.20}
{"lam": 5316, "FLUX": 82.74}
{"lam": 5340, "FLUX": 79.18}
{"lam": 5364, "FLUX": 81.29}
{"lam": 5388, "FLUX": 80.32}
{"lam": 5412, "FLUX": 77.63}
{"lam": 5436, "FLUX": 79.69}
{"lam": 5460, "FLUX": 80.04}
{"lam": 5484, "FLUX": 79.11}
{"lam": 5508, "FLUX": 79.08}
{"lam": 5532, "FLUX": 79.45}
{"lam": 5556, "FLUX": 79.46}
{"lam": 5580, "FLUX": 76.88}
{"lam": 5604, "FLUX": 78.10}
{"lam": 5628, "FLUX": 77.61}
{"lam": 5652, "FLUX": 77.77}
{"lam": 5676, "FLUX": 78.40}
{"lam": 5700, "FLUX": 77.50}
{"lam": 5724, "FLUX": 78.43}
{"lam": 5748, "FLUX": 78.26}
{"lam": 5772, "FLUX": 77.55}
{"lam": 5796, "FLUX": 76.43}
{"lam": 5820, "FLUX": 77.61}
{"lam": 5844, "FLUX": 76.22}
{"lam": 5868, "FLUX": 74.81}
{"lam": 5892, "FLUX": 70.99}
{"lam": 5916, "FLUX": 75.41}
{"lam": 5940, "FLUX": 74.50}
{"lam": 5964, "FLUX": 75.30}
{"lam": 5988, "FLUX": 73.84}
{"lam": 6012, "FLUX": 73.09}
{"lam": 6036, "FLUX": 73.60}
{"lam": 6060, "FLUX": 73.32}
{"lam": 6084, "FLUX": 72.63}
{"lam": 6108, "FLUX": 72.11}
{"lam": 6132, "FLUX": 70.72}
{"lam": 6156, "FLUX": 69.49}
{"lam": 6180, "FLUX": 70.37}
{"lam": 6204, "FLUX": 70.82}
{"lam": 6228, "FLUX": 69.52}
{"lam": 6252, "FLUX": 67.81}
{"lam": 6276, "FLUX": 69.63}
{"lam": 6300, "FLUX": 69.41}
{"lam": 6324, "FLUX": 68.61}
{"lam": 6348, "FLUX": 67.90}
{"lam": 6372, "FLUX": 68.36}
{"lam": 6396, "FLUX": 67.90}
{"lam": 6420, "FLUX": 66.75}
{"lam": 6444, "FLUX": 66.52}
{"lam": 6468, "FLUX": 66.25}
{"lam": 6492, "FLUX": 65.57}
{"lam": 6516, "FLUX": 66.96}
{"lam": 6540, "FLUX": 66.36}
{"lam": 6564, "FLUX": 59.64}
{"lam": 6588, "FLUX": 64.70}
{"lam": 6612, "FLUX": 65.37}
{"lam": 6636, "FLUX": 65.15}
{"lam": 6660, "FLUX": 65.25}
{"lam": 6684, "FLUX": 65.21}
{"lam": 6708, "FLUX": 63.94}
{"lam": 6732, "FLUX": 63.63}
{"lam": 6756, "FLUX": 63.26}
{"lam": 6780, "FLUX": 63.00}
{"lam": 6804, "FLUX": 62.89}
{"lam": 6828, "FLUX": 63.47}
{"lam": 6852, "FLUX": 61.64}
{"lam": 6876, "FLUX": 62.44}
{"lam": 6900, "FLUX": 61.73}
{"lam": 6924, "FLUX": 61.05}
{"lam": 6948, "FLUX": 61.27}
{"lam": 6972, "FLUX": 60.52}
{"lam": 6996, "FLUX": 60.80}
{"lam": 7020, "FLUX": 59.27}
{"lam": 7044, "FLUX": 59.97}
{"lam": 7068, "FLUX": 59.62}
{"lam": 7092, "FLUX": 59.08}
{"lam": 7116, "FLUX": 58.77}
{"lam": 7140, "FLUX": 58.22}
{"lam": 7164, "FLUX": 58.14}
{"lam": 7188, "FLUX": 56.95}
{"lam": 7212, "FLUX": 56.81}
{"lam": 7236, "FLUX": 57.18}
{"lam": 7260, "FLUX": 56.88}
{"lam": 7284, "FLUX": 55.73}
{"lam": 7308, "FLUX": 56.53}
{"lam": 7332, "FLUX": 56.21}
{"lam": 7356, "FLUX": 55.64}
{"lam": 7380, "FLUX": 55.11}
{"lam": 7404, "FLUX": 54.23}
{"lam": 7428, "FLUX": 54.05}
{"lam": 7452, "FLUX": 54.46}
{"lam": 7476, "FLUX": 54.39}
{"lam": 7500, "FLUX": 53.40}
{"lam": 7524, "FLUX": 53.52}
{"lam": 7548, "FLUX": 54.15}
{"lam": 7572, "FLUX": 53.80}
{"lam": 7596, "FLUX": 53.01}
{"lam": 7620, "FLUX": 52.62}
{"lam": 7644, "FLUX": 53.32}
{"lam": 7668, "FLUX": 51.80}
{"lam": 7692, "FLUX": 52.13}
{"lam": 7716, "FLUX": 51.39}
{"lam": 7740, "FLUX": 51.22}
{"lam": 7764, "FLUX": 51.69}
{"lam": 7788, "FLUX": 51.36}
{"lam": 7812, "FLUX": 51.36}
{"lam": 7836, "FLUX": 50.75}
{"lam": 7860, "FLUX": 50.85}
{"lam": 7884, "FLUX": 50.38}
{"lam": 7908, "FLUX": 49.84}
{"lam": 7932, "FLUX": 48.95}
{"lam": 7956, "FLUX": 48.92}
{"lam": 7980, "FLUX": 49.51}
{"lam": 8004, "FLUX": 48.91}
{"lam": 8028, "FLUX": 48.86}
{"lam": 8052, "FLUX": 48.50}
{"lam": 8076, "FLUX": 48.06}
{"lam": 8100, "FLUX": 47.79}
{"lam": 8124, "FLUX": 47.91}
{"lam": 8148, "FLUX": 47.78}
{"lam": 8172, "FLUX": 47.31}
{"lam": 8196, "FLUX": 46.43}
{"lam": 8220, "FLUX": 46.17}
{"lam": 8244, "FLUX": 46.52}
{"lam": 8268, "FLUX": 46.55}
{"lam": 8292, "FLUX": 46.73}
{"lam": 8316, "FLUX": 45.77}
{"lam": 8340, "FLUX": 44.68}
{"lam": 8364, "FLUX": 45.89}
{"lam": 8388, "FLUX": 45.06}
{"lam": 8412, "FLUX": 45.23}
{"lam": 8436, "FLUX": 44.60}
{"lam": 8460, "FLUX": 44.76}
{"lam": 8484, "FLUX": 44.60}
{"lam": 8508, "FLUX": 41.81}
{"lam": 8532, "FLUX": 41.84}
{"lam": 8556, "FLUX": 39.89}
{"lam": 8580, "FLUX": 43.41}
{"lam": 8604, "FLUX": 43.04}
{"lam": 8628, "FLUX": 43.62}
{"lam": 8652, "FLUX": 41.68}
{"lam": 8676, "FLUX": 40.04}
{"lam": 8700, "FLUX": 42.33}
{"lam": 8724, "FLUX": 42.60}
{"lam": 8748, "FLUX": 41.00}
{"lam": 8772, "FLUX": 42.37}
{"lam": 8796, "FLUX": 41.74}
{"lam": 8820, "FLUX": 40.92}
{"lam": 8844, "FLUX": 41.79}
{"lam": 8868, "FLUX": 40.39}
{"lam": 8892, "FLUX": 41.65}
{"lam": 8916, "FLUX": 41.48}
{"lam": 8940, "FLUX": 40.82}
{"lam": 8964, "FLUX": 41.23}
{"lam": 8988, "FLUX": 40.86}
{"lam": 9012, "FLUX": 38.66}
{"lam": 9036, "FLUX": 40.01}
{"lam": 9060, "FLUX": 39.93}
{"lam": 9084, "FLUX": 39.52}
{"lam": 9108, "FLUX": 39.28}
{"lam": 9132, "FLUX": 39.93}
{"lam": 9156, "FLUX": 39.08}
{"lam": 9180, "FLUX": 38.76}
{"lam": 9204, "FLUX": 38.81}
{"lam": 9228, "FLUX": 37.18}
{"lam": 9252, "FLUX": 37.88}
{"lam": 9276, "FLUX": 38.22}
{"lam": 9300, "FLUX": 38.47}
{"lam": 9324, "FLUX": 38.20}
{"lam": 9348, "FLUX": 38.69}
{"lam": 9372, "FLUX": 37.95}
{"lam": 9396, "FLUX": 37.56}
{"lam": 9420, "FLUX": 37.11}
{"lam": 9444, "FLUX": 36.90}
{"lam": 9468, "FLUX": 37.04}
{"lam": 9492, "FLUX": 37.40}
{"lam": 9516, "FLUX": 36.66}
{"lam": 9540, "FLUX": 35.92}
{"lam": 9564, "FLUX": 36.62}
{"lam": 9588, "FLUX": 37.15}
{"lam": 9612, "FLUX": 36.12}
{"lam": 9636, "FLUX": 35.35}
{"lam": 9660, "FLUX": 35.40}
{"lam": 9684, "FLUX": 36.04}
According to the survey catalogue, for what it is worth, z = 0.00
